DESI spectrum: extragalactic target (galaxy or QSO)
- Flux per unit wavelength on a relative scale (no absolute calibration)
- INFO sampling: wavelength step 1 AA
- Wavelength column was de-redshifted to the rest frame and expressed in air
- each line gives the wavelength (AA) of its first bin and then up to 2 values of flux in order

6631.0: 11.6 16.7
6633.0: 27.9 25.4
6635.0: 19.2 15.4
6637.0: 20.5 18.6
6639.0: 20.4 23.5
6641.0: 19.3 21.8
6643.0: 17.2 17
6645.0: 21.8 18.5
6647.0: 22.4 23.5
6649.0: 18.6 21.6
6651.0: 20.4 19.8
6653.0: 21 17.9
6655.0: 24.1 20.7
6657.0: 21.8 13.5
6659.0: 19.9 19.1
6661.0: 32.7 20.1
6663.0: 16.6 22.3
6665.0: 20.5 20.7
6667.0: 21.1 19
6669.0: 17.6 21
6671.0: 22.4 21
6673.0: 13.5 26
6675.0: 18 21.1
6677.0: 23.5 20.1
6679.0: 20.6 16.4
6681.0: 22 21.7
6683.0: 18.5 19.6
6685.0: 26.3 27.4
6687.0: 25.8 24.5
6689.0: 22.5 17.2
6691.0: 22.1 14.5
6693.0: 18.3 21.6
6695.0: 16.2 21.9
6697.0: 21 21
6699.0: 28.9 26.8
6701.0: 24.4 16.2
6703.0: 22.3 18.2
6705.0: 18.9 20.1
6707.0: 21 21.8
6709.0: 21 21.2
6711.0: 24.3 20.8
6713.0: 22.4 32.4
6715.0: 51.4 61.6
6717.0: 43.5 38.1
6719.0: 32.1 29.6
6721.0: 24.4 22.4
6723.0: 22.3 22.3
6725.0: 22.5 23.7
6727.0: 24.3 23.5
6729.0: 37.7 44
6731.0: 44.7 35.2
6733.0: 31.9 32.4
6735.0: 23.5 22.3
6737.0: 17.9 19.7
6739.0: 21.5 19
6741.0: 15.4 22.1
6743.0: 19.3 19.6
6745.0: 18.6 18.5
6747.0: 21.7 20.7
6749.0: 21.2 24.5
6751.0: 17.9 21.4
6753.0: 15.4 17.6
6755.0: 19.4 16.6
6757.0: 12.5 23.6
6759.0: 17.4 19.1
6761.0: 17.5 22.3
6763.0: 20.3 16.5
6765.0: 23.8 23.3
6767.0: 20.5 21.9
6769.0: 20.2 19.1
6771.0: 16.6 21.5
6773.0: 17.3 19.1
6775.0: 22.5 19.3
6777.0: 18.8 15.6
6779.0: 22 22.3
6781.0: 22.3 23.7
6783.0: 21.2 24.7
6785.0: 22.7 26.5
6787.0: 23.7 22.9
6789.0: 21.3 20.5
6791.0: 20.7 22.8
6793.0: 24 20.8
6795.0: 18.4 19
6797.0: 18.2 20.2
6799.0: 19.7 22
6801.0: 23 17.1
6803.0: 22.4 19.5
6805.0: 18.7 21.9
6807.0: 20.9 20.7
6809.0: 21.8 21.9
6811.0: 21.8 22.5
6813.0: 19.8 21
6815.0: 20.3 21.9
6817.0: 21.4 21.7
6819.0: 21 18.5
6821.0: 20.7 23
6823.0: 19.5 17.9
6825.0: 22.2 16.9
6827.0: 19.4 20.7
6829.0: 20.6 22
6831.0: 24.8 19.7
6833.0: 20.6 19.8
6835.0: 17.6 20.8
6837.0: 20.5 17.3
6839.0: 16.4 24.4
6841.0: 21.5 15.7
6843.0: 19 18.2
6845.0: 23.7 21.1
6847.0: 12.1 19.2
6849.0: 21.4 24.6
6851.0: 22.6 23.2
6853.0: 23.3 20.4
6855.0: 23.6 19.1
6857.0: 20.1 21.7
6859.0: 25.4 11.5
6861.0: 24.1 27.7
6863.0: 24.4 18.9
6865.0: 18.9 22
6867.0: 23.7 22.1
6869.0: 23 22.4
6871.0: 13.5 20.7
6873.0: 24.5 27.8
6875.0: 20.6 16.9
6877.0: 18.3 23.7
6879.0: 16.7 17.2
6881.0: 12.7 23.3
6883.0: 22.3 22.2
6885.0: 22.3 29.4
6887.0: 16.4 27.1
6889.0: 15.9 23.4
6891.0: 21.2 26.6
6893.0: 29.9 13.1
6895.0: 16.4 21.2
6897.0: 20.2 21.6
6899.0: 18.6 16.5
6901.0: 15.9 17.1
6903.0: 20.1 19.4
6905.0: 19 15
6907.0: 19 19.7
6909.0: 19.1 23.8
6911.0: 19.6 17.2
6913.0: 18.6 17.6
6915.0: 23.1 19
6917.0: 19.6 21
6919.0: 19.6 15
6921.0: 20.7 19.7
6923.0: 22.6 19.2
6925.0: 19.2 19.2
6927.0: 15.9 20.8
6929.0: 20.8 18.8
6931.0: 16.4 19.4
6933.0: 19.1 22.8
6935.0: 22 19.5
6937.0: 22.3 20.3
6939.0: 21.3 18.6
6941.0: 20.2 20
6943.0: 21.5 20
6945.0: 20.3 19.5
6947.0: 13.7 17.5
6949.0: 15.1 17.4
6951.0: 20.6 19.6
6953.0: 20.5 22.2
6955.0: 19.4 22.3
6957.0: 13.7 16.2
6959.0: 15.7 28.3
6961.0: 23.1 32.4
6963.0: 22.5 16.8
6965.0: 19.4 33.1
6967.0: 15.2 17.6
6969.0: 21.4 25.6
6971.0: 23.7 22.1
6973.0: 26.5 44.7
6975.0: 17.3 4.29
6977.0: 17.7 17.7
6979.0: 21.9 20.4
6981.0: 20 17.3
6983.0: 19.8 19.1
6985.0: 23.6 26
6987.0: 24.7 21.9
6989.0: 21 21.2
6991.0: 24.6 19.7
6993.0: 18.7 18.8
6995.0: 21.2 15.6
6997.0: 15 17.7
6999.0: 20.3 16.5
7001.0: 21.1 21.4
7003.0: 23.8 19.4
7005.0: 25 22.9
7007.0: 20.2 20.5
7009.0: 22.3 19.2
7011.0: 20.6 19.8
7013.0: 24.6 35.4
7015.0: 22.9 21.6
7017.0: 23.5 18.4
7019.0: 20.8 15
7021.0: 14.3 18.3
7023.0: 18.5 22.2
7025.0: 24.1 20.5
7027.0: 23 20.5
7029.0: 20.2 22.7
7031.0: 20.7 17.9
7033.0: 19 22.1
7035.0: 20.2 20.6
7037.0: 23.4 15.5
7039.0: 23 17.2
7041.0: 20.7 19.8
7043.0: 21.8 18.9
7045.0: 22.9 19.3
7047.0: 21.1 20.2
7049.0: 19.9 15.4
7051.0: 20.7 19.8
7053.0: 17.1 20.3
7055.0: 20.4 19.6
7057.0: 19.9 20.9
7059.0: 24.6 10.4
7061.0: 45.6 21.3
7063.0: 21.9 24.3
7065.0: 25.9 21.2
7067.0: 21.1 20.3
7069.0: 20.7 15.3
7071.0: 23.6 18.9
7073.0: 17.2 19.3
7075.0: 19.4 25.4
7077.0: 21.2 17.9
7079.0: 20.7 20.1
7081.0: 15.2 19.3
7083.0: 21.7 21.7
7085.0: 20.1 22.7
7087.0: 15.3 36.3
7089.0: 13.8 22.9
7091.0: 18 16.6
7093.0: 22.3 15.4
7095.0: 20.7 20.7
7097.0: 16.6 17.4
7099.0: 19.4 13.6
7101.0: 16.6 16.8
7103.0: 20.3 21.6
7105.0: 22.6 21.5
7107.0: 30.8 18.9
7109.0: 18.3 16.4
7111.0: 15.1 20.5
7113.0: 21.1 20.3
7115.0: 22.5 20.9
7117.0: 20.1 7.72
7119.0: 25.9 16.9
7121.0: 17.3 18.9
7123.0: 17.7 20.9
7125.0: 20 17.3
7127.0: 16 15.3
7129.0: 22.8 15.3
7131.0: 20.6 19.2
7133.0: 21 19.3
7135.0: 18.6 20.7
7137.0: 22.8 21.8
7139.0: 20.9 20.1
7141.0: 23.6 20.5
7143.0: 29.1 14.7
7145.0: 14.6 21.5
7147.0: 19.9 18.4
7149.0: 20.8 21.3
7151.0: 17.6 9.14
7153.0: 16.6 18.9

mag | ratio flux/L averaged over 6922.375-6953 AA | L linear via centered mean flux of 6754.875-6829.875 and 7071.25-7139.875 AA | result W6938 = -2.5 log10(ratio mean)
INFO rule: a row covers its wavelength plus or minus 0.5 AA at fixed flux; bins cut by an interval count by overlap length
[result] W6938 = 0.036 mag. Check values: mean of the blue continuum 20.6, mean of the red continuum 19.6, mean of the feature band 19.5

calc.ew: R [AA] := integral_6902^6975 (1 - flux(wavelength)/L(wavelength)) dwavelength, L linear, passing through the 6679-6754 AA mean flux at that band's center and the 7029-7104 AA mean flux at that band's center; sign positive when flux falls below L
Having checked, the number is 4.5 AA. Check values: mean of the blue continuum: 24.3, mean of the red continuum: 20.3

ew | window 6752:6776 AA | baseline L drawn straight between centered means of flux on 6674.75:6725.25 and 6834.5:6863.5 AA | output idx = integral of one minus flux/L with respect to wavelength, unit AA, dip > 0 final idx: 3.5 AA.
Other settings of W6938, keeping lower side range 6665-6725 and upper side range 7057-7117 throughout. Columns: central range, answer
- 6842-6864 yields 0.06 mag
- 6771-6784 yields 0.12 mag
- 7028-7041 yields 0.04 mag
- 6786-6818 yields 0.08 mag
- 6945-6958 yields 0.17 mag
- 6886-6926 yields 0.11 mag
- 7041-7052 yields 0.04 mag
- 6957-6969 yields 0.00 mag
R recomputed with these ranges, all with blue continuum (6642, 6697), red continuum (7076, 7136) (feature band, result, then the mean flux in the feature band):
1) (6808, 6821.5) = -0.6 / 21.1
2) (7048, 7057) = 0.2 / 19.2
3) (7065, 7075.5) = -0.2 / 20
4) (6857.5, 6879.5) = -1.3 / 21.3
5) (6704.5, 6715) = -1.7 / 23.8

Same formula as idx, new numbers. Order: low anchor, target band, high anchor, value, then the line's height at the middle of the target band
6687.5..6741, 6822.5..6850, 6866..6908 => 2.7 AA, 22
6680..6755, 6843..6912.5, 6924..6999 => 3.6 AA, 21.7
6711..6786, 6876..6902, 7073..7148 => 2.2 AA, 22.2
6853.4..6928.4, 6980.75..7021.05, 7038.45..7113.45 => -1.2 AA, 20.3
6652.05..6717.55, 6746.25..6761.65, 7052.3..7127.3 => 2.1 AA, 22.2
